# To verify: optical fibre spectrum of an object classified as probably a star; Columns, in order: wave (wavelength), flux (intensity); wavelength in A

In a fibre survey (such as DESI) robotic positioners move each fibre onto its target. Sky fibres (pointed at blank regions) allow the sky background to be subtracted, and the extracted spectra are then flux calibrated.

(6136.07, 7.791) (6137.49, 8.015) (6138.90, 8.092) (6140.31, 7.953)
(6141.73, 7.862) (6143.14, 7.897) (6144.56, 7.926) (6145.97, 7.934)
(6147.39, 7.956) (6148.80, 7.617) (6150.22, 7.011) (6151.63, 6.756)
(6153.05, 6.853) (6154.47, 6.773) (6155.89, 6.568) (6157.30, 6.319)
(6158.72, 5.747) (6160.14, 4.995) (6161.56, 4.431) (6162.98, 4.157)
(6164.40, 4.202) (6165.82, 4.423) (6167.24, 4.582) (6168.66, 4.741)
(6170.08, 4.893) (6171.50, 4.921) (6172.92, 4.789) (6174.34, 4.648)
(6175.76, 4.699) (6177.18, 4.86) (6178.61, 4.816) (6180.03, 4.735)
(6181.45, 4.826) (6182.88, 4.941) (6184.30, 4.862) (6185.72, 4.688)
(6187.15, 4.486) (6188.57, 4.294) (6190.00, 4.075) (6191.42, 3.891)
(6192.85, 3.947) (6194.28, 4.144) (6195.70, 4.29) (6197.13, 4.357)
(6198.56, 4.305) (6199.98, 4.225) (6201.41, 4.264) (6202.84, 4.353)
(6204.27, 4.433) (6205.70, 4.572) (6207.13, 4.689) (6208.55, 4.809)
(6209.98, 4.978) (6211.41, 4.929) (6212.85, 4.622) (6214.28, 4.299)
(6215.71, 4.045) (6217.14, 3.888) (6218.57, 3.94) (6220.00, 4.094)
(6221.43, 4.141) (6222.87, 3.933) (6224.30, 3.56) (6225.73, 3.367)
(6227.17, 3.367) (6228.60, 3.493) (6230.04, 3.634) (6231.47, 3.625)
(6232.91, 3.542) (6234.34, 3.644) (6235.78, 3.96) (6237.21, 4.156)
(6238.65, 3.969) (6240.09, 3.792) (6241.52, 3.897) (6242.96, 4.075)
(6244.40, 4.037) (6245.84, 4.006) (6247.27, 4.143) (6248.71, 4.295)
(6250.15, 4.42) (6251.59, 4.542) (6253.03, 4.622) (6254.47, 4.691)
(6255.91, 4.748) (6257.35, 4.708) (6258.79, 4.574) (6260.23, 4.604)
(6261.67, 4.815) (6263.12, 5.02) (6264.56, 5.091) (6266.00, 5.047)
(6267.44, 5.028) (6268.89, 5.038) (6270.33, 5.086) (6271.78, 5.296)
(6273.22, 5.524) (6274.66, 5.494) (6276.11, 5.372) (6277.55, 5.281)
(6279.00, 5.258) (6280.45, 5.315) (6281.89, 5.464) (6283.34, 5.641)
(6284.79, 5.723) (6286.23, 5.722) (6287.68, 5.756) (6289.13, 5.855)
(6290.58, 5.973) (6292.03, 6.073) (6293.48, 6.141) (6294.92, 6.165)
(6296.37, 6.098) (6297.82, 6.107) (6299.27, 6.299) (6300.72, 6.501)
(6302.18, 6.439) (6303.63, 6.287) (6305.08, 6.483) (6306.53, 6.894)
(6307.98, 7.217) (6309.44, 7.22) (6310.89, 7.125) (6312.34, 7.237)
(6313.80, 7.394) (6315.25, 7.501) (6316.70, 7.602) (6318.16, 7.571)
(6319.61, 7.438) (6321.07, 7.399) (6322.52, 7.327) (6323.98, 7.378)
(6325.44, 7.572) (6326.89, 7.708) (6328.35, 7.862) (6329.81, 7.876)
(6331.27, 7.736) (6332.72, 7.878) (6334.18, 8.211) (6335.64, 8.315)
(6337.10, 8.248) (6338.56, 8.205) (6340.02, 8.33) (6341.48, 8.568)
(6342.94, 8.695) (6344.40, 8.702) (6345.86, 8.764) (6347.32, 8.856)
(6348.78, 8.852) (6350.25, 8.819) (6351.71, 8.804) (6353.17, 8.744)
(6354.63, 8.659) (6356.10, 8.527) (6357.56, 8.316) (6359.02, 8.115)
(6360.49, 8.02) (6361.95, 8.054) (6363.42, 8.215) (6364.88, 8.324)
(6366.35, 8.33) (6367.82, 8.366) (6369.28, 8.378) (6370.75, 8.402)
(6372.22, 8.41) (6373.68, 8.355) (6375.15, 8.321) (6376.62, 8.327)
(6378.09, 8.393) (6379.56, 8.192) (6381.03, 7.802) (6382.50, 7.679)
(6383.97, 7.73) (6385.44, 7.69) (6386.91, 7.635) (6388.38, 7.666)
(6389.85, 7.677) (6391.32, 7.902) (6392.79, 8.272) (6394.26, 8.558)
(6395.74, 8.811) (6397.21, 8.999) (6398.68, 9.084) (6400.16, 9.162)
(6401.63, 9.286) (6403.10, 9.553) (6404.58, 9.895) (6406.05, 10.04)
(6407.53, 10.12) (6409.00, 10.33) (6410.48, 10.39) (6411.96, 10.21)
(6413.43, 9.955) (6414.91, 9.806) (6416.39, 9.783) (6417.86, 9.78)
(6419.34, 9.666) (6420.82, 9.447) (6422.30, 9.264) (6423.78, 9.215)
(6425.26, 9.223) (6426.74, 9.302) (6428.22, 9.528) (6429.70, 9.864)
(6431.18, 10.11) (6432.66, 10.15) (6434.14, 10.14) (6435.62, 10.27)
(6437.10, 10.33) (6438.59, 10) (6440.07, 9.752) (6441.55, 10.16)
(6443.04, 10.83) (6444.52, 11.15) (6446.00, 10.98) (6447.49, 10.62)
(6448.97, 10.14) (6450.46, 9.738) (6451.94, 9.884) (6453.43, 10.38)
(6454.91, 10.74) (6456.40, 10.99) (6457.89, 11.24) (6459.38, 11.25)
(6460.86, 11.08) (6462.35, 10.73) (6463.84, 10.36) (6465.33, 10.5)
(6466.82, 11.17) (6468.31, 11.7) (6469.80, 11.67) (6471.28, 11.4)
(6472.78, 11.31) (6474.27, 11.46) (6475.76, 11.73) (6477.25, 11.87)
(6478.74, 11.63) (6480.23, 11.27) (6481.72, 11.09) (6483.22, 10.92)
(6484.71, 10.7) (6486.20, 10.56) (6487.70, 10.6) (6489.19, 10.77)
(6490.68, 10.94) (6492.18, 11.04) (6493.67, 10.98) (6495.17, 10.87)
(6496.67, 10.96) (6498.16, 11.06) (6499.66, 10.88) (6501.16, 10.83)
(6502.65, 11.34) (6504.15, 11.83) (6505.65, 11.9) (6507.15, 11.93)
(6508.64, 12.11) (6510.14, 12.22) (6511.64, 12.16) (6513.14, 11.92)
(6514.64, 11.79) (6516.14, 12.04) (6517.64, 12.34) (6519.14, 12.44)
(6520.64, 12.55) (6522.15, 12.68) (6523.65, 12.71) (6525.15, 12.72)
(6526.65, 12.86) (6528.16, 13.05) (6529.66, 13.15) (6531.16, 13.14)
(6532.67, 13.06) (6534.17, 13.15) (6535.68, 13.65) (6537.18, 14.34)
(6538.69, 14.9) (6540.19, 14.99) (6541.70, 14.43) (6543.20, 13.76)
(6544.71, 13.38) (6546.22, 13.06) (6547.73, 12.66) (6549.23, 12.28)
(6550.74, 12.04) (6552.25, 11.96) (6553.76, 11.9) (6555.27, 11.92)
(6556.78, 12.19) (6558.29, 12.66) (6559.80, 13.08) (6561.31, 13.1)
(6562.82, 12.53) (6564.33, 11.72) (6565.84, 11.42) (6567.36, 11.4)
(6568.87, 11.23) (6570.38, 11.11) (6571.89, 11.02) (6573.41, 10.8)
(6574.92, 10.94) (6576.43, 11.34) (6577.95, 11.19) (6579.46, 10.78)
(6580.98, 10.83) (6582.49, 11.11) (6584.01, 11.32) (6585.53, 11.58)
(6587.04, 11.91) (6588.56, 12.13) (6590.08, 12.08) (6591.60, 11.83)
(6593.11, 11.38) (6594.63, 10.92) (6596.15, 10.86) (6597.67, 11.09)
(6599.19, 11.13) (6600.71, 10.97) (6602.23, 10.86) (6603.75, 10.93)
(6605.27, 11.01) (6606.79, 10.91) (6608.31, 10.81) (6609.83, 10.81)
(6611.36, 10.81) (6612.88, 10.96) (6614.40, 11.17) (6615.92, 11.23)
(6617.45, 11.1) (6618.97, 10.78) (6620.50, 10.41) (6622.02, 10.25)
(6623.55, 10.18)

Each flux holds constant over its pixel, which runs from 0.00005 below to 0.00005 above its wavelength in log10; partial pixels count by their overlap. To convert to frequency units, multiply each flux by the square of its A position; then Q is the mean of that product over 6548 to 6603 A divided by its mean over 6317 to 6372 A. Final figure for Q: 1.52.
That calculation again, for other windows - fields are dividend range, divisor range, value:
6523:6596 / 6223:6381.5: 2.06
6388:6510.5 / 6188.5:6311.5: 2.28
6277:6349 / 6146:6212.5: 1.47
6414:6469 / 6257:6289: 2.06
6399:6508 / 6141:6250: 2.40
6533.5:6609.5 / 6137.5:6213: 2.53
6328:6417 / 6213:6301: 1.88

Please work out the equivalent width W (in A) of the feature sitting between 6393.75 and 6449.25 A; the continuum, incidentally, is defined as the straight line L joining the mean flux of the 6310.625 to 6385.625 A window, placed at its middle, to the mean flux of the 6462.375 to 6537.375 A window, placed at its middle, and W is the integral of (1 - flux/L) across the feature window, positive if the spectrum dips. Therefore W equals 0.2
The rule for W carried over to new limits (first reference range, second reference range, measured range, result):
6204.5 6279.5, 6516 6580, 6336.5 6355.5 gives -3.89 A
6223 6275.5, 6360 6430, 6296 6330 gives -4.13 A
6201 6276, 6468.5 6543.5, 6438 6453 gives -0.01 A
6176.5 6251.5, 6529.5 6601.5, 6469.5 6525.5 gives -4.98 A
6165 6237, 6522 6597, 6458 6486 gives -2.36 A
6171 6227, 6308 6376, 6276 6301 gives 3.34 A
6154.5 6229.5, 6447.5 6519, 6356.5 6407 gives 2.56 A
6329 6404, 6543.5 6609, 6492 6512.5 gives -1.90 A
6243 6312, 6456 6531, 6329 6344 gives -2.26 A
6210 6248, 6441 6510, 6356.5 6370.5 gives -0.77 A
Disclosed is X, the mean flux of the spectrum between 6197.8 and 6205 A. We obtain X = 4.32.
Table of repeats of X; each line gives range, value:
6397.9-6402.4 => 9.19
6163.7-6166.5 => 4.31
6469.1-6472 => 11.6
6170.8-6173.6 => 4.86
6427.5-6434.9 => 9.97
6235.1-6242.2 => 3.96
